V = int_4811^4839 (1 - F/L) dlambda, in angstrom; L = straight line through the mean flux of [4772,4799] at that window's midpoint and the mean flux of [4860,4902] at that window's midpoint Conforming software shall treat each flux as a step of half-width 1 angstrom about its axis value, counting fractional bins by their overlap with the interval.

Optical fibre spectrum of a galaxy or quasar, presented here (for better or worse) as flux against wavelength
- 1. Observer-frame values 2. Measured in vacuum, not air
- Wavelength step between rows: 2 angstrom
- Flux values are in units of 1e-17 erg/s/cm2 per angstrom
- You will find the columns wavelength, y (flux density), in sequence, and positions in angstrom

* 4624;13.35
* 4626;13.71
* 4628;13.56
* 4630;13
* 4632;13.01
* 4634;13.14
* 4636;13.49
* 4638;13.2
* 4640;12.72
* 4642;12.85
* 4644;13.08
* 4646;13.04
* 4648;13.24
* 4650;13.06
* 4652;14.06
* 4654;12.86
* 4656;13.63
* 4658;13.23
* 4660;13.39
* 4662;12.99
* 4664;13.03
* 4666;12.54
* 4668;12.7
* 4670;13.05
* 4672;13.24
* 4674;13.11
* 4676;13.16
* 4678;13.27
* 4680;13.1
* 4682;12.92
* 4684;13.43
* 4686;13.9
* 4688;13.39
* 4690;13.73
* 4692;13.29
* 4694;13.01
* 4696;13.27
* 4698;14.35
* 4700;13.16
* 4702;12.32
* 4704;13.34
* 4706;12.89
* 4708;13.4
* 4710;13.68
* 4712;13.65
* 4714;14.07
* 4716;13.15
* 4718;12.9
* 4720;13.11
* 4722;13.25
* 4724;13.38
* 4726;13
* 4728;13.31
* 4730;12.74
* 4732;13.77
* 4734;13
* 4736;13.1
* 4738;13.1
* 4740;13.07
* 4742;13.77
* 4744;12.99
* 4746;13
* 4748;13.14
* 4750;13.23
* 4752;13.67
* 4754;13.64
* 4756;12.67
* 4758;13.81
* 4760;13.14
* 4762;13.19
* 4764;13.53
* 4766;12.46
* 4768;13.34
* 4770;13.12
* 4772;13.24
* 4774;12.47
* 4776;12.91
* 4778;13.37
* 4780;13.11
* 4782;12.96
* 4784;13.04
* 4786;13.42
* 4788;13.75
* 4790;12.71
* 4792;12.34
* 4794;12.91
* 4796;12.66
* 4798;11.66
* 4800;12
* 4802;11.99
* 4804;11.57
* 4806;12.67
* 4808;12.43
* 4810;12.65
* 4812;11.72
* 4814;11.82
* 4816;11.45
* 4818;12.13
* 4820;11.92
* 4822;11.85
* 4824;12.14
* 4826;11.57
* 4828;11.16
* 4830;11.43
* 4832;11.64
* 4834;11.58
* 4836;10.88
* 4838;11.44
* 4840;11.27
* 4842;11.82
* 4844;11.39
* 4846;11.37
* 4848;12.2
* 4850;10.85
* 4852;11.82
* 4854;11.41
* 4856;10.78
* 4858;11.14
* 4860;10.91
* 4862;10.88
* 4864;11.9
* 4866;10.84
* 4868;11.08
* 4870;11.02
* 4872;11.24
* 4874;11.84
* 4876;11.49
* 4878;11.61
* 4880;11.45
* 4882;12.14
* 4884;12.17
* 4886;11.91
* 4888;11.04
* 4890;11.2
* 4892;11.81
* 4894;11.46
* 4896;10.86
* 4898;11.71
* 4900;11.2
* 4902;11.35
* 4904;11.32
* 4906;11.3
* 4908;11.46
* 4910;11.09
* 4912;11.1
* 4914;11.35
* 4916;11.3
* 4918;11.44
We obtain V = 1.5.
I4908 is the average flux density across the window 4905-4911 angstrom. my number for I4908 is 11.3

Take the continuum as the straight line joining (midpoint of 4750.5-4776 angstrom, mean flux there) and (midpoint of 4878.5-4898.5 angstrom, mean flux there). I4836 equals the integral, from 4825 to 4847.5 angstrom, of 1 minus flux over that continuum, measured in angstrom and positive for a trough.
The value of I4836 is 1.49 angstrom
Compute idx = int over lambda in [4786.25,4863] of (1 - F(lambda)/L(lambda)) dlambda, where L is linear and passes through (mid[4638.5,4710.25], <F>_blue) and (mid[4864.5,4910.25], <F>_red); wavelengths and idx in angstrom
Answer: 1.0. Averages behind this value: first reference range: 13.2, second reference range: 11.4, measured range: 11.8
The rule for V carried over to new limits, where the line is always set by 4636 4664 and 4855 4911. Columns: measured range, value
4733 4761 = -1.83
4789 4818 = -0.47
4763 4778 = -0.97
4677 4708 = -1.06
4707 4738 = -1.66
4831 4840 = 0.28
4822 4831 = 0.15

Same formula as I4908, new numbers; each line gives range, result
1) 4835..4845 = 11.4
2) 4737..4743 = 13.3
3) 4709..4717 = 13.6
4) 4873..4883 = 11.7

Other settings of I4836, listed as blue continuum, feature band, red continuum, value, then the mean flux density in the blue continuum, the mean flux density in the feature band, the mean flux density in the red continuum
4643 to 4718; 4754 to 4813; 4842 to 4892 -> -2.68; 13.3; 12.8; 11.4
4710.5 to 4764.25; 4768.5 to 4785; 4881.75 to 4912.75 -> -0.28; 13.3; 13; 11.4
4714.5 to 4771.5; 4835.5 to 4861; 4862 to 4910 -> 1.21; 13.2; 11.3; 11.4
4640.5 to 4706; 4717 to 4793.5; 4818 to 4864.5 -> -4.97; 13.2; 13.1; 11.5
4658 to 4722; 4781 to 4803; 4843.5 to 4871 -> -1.18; 13.2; 12.7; 11.3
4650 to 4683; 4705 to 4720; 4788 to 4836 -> -0.69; 13.1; 13.4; 12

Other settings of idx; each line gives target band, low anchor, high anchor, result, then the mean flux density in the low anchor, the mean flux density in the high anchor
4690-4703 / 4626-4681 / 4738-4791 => -0.1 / 13.1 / 13.2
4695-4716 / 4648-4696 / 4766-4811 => -0.5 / 13.2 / 12.7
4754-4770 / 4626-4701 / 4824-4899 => -1.1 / 13.2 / 11.4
